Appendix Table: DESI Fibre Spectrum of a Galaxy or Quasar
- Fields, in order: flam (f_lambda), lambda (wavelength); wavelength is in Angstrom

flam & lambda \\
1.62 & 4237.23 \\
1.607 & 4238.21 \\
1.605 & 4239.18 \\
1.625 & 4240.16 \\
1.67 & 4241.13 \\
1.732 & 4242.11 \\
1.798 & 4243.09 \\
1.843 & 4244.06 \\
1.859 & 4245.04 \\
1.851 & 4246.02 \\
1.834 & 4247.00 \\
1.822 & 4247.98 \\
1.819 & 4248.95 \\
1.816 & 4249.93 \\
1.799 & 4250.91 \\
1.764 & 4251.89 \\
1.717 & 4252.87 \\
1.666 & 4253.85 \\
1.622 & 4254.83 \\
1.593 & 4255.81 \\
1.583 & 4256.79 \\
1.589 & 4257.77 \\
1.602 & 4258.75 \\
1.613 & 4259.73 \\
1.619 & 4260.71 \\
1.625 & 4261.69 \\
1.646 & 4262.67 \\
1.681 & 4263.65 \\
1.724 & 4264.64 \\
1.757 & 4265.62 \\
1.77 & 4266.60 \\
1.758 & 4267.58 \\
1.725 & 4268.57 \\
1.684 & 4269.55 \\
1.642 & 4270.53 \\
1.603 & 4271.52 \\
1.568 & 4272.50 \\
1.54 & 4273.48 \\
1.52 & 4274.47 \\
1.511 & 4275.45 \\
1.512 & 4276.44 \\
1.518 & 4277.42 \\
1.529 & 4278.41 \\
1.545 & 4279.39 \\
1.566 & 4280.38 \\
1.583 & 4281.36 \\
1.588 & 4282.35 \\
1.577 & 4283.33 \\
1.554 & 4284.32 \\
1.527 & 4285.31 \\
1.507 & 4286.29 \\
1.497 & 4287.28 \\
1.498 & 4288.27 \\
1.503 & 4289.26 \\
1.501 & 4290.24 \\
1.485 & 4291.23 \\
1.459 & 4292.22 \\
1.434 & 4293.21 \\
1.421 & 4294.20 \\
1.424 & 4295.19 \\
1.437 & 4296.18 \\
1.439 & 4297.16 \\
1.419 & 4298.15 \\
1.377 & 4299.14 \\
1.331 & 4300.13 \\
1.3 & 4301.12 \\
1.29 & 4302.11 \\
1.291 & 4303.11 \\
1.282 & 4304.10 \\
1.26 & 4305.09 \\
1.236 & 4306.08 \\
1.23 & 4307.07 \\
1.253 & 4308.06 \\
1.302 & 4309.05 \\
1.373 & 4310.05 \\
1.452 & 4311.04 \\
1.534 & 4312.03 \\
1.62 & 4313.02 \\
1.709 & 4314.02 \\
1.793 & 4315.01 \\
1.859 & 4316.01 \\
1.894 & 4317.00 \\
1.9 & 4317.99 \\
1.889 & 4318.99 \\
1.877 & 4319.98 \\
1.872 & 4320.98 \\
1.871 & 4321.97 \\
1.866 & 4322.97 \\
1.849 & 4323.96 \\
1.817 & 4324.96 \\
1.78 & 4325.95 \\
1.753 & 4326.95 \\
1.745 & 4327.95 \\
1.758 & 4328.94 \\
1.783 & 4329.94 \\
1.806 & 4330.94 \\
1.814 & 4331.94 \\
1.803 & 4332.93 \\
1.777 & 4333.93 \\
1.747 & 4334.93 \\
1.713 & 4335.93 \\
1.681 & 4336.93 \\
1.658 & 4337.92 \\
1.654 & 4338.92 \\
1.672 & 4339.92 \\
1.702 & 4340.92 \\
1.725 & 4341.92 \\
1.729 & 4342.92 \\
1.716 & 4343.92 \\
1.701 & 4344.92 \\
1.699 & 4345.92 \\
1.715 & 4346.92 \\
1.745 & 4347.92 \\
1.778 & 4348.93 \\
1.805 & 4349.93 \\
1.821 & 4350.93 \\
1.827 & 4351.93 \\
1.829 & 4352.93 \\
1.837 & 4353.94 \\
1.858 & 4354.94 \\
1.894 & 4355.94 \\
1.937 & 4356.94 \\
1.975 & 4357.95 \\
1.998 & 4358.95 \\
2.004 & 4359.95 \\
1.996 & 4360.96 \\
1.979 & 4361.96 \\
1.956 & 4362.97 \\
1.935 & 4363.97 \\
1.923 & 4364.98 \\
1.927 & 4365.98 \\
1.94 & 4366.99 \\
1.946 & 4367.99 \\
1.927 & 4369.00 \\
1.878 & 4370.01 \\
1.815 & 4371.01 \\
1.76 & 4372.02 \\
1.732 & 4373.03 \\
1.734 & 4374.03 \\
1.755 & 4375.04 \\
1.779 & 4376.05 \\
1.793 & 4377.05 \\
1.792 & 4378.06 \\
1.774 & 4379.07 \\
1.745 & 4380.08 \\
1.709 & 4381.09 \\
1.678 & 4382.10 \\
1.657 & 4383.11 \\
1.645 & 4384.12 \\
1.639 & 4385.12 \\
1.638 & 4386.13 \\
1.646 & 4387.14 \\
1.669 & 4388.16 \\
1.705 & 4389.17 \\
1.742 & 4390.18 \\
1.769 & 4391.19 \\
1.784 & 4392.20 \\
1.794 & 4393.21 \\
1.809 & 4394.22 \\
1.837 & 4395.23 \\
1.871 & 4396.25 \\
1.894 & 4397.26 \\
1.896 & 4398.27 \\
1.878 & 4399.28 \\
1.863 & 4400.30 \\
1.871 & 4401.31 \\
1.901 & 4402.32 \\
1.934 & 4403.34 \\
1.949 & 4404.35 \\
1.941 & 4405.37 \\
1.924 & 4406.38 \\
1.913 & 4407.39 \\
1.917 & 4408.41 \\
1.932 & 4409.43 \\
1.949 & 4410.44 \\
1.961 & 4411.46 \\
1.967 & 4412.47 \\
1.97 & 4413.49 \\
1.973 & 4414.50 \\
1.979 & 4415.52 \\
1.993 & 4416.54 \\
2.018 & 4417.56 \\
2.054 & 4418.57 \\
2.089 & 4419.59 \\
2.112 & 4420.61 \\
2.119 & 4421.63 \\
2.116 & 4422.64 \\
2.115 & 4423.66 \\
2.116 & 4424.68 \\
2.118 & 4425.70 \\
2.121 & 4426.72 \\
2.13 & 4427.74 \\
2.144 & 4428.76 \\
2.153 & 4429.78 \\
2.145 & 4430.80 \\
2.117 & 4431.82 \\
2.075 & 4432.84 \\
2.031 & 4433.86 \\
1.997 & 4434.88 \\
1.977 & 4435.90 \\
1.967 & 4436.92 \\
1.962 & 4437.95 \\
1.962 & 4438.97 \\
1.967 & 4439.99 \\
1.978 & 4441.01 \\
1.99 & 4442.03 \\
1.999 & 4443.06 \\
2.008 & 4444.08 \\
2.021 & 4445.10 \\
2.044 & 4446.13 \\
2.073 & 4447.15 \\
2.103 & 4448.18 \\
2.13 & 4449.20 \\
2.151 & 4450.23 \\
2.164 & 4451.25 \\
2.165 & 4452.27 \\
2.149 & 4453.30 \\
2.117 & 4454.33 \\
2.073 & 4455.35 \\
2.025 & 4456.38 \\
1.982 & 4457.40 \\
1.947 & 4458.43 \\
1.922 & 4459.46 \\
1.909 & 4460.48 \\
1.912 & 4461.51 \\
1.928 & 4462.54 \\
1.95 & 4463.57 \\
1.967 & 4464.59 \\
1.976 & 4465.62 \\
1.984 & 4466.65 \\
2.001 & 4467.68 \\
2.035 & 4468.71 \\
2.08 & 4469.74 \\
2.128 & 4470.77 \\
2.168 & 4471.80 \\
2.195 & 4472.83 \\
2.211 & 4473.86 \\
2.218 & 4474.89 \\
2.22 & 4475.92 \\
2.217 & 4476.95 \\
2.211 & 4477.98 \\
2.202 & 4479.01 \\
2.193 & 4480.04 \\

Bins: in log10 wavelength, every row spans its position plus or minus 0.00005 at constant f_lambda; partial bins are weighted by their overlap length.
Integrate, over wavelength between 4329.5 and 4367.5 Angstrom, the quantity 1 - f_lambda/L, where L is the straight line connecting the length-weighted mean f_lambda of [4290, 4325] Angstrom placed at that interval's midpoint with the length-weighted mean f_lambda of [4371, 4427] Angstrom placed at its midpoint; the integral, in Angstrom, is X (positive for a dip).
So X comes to -3.0 Angstrom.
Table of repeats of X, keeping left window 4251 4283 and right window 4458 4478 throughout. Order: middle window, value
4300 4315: 2.9 Angstrom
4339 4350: 0.4 Angstrom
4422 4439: -0.9 Angstrom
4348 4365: -0.8 Angstrom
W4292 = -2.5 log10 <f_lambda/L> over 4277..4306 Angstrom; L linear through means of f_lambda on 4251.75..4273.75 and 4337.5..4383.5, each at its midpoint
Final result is 0.174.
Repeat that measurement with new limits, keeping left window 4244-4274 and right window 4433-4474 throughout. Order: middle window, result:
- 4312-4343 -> 0.02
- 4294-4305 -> 0.29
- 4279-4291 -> 0.14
